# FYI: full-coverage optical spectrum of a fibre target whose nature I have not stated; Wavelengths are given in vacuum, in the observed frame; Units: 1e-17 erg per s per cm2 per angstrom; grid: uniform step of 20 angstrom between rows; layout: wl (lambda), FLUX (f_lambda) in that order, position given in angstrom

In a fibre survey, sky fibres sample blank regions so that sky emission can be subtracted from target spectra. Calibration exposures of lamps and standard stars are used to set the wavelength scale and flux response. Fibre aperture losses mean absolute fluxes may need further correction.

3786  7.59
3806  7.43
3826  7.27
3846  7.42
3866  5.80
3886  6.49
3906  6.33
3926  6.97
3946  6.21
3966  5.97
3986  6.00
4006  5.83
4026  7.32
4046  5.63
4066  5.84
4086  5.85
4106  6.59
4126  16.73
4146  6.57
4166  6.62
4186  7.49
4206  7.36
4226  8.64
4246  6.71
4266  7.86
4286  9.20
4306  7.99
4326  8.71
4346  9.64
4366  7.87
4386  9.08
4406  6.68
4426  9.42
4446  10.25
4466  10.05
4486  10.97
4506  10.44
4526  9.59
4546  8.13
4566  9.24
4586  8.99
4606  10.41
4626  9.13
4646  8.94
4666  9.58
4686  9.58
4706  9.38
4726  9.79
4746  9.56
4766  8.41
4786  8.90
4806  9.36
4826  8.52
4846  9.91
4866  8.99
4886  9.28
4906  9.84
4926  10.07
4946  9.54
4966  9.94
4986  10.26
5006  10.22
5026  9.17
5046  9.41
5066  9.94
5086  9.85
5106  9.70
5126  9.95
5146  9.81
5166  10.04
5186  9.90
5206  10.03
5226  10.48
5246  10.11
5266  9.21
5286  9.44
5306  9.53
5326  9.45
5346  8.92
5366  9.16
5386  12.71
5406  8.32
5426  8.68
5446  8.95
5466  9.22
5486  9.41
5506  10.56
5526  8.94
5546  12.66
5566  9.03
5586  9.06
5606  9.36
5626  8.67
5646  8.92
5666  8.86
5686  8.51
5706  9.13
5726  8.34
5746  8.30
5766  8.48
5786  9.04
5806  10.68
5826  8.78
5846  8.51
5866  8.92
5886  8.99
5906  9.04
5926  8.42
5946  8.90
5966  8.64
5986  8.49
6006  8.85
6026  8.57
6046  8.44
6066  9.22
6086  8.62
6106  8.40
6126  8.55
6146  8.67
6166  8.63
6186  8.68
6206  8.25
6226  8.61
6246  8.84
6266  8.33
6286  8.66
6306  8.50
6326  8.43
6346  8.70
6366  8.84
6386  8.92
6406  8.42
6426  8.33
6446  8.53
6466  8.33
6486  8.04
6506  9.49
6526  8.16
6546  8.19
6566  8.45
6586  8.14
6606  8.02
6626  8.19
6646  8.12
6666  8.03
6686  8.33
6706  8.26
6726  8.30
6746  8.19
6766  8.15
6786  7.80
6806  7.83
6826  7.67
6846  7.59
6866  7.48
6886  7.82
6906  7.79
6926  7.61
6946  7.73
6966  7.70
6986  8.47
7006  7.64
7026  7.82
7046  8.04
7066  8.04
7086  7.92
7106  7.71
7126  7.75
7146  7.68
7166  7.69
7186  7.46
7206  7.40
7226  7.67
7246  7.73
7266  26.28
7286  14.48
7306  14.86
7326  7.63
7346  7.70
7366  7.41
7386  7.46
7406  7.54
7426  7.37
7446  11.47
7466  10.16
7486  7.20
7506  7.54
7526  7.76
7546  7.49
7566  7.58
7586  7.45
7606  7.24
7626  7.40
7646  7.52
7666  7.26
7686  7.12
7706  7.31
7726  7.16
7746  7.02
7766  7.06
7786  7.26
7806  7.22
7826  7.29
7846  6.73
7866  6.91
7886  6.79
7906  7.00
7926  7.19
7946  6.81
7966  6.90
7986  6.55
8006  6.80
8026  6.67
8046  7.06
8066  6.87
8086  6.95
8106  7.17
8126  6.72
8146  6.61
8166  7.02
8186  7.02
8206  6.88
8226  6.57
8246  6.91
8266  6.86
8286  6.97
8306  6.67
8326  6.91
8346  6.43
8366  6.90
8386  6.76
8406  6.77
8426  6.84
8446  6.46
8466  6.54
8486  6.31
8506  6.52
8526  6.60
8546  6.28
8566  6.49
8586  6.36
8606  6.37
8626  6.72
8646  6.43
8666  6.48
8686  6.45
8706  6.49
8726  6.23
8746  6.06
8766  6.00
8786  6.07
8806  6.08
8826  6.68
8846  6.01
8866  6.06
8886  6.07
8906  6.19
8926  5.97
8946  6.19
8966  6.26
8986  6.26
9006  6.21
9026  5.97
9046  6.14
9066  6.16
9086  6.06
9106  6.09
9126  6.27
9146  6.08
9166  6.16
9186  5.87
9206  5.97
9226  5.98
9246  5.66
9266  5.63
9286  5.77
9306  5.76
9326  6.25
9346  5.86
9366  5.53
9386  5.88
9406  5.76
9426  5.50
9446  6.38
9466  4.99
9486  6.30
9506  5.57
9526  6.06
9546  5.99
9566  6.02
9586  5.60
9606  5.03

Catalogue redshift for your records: 0.108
